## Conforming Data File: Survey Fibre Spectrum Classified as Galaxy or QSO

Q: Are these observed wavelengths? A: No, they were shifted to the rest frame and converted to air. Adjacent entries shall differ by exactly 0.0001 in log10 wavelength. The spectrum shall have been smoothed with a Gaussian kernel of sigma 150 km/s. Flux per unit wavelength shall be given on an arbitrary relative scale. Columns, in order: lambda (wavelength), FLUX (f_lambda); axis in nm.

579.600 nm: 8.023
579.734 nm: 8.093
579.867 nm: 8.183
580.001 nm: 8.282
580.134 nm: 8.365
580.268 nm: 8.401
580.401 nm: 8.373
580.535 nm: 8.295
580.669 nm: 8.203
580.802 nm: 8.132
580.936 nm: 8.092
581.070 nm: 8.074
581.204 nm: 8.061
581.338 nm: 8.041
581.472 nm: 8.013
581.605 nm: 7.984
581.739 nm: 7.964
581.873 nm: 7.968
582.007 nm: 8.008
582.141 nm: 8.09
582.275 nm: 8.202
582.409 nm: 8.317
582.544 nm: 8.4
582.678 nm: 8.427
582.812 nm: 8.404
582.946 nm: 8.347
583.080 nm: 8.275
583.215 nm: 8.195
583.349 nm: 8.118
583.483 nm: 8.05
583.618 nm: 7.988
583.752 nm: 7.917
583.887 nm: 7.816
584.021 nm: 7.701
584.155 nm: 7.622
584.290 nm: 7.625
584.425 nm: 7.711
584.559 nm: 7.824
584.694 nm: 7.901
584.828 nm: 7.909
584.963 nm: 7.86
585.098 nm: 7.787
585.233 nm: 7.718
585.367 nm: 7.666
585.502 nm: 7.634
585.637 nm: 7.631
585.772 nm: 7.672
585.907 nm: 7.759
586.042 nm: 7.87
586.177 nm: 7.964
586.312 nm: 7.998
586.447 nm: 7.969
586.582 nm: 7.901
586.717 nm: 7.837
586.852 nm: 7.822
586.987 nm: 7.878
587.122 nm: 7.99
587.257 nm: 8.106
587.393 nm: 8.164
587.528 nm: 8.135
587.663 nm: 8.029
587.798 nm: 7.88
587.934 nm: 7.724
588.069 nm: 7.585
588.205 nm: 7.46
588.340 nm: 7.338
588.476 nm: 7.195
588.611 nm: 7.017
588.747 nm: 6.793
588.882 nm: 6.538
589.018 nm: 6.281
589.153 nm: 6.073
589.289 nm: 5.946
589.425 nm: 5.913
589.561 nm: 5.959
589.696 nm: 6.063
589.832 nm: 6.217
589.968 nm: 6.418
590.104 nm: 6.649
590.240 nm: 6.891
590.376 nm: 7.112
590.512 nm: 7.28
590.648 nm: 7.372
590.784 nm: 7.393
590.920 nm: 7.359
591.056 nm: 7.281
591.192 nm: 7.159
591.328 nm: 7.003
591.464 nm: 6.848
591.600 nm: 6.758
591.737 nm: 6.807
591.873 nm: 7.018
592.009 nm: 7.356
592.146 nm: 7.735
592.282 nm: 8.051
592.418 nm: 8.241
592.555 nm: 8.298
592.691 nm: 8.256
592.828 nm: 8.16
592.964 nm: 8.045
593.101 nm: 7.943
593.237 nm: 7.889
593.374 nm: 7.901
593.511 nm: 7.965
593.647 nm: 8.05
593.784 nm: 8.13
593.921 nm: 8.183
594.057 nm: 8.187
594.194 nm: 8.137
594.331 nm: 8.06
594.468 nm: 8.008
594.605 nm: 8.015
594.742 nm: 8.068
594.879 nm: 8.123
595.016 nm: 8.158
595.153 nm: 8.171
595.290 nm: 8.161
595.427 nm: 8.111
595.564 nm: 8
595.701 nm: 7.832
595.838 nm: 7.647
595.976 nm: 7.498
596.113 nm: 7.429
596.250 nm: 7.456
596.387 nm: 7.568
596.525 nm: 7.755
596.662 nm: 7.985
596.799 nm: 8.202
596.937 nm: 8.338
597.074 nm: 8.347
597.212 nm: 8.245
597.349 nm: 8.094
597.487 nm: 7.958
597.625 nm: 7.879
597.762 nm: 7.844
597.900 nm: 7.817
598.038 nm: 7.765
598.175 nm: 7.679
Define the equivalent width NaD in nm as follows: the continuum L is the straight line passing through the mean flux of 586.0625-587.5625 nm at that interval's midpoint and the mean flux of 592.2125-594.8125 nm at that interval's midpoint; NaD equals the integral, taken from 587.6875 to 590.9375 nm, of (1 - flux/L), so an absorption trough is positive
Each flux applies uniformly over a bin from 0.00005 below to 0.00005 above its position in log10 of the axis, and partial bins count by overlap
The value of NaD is 0.47 nm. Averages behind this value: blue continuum 7.97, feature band 6.86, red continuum 8.08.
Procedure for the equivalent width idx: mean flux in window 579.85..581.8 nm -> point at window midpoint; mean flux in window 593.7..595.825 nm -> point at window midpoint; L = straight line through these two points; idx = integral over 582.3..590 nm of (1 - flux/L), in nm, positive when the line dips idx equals 0.51 nm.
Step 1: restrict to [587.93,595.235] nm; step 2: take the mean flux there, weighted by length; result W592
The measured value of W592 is 7.38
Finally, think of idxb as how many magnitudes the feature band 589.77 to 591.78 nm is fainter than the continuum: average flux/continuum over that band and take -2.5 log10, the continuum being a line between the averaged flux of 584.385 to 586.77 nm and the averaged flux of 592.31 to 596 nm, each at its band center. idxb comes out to 0.14 mag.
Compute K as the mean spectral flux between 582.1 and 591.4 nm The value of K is 7.53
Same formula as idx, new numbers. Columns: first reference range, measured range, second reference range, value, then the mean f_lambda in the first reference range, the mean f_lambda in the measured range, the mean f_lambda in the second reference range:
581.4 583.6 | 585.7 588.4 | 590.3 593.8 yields 0.01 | 8.17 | 7.86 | 7.58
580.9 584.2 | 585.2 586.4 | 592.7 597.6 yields 0.04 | 8.09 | 7.77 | 8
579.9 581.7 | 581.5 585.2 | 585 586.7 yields -0.01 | 8.18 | 8.01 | 7.8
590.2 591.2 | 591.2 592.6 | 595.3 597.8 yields 0.00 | 7.25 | 7.39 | 7.91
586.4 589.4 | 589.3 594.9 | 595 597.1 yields 0.16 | 7.41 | 7.45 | 7.9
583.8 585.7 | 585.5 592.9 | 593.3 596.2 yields 0.48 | 7.74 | 7.34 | 7.99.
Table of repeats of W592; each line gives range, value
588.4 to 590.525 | 6.5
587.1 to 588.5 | 7.79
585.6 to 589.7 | 7.39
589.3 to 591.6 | 6.79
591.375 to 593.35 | 7.67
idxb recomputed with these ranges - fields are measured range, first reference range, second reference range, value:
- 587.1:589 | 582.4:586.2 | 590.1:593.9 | 0.03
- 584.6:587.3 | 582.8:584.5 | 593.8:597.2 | 0.02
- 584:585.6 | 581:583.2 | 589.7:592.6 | 0.02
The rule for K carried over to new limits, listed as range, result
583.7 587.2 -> 7.81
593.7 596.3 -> 7.97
